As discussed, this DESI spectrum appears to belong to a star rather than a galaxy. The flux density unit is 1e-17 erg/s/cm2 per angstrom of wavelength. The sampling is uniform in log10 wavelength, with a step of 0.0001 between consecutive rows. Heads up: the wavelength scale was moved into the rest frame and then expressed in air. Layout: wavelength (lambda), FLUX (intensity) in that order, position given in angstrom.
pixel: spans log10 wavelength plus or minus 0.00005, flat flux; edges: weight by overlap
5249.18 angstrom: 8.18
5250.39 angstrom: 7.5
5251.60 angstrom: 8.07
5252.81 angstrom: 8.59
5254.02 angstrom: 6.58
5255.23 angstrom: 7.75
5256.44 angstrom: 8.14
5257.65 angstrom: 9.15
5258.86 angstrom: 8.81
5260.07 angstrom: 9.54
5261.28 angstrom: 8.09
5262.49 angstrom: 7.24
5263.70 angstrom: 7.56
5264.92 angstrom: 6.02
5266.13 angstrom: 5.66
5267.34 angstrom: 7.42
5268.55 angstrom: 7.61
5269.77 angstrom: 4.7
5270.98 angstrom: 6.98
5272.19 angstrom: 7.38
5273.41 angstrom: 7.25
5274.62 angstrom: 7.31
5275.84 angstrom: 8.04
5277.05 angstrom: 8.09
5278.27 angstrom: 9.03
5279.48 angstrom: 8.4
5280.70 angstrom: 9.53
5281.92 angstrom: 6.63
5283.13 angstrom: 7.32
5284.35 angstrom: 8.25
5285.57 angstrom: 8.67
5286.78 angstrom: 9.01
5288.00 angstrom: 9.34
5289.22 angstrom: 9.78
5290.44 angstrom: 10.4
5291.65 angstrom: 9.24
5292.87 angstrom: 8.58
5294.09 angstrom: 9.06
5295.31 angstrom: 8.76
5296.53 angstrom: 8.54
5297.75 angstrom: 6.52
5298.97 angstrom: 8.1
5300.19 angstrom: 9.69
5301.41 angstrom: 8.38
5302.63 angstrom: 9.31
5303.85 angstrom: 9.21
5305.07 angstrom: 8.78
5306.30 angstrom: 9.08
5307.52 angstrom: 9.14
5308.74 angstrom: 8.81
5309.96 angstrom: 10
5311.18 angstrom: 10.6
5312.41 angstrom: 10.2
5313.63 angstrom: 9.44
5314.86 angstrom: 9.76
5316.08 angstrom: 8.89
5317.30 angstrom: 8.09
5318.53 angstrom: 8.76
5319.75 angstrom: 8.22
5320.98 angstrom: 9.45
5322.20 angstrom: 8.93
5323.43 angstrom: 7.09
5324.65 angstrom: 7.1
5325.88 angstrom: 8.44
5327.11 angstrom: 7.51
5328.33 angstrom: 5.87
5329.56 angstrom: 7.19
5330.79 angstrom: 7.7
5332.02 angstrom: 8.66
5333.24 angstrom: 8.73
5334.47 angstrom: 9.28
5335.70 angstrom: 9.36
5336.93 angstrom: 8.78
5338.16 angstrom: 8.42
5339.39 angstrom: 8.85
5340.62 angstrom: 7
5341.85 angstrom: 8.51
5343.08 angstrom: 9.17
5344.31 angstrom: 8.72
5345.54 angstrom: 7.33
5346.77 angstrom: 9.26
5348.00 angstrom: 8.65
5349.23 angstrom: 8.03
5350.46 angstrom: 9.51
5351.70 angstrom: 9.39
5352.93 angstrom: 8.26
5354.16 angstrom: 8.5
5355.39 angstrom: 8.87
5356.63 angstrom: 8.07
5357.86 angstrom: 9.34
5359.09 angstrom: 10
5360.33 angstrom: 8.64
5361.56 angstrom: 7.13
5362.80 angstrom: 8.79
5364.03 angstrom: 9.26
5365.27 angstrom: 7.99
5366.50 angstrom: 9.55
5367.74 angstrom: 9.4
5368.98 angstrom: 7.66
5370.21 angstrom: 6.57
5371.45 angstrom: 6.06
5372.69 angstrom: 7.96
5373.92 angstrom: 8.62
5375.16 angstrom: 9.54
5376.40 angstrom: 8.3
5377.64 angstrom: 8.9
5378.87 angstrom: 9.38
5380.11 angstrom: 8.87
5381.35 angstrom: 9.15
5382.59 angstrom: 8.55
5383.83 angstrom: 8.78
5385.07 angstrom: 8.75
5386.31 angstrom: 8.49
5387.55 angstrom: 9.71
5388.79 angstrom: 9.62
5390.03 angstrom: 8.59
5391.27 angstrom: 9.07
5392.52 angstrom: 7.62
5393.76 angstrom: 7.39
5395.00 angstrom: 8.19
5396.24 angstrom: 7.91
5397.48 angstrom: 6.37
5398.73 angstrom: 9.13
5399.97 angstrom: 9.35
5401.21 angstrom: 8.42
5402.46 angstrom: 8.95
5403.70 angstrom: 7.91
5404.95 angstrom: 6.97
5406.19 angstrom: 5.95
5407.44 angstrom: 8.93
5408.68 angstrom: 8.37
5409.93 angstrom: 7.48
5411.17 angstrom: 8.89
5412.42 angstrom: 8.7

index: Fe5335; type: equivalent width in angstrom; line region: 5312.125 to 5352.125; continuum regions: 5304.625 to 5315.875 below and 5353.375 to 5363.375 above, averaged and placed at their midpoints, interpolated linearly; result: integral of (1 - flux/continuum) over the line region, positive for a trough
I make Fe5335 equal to 2.84 angstrom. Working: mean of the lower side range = 9.52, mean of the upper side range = 8.66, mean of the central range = 8.47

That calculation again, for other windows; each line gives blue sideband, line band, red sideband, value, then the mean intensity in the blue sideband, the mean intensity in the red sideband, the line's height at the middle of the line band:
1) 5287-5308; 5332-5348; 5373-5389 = 0.57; 8.93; 8.94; 8.94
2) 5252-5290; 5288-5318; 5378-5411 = -4.08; 7.88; 8.39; 8.01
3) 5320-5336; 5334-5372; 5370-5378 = -2.25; 8.08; 8.03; 8.05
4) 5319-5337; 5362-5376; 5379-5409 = 0.00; 8.14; 8.39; 8.3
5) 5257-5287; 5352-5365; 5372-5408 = -0.67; 7.73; 8.45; 8.26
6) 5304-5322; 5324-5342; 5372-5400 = 1.93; 9.22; 8.6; 9.05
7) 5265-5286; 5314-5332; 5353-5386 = -0.18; 7.5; 8.56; 8.03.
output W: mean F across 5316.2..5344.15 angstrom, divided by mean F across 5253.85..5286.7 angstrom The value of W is 1.1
